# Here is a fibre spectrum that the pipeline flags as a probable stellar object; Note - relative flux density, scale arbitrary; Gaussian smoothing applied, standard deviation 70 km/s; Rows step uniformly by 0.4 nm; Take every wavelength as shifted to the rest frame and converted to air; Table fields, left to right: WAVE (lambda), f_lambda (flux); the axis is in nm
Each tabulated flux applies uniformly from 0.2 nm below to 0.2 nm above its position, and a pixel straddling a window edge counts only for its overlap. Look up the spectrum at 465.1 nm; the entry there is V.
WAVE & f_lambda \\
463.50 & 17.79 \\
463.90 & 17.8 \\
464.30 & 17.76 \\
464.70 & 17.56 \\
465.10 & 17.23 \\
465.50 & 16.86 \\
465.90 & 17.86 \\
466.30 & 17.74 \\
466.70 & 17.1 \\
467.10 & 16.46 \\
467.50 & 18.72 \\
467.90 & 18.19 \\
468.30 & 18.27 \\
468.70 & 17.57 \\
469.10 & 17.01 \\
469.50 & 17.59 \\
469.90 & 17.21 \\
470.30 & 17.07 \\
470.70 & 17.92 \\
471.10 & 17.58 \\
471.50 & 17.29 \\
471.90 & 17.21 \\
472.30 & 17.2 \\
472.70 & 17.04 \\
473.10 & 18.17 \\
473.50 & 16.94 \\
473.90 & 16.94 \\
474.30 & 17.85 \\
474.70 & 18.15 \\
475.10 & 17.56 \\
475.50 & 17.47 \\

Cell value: 17.23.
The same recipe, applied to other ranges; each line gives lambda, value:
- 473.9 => 16.94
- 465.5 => 16.86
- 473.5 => 16.94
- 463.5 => 17.79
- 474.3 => 17.85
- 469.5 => 17.59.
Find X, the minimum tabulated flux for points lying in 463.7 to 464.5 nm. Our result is 17.76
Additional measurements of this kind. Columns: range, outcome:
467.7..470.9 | 17.01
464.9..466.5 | 16.86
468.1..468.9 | 17.57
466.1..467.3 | 16.46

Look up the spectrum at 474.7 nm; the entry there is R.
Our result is 18.15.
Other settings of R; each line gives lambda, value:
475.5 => 17.47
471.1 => 17.58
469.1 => 17.01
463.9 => 17.8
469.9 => 17.21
